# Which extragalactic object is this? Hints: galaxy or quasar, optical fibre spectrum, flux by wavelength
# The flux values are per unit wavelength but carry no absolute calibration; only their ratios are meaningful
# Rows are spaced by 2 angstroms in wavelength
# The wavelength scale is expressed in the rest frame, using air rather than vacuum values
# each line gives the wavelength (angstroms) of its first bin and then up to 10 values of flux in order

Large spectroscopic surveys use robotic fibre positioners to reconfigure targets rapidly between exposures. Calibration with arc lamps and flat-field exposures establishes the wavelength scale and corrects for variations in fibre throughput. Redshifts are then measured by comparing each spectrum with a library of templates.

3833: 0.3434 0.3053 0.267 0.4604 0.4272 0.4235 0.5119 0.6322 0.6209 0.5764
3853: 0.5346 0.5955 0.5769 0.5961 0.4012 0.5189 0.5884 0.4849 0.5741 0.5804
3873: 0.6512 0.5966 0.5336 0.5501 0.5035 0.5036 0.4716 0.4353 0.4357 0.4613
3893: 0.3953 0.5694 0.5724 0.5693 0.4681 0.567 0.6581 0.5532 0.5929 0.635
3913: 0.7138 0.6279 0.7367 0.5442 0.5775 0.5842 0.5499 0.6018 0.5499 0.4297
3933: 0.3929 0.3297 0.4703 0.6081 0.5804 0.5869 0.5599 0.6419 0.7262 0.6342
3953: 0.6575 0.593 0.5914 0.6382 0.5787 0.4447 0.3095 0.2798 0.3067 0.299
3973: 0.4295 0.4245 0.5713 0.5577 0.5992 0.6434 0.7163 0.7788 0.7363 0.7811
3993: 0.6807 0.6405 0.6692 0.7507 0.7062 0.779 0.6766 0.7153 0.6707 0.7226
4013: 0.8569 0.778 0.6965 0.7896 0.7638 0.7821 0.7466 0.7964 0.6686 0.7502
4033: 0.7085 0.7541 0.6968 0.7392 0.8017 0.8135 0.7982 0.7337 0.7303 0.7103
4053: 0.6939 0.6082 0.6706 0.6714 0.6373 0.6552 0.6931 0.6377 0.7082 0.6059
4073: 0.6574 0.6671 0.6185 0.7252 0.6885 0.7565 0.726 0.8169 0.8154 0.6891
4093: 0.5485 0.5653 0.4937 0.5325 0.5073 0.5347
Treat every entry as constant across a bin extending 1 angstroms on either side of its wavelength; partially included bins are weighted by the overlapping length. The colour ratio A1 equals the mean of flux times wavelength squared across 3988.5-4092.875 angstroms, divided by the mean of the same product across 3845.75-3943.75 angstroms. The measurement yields 1.4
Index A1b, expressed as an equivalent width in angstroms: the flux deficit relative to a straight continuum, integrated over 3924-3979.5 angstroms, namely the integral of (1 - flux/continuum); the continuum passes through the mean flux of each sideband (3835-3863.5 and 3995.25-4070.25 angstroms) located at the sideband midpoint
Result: 10.0 angstroms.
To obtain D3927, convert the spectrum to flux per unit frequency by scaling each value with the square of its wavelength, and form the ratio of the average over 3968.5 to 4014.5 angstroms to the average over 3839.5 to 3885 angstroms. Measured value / 1.27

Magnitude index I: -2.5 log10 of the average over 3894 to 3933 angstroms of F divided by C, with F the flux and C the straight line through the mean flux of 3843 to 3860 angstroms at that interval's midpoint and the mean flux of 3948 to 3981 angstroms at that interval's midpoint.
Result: -0.09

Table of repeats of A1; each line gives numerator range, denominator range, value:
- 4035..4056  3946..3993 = 1.35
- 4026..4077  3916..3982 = 1.40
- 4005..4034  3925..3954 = 1.39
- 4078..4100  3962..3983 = 1.64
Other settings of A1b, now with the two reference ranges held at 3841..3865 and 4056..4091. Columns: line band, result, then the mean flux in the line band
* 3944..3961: -0.5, 0.627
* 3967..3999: 2.4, 0.584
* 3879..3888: 1.2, 0.486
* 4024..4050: -3.2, 0.749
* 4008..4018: -1.5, 0.745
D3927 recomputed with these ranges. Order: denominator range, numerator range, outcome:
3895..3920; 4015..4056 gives 1.31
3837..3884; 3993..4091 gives 1.47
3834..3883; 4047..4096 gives 1.45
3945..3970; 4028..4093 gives 1.39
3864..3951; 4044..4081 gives 1.33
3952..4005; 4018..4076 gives 1.26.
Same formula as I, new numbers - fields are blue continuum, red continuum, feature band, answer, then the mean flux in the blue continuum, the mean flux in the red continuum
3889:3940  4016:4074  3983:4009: -0.10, 0.548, 0.714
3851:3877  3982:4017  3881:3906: 0.17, 0.558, 0.723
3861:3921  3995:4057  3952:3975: 0.36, 0.553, 0.734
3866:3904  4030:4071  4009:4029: -0.13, 0.522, 0.708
